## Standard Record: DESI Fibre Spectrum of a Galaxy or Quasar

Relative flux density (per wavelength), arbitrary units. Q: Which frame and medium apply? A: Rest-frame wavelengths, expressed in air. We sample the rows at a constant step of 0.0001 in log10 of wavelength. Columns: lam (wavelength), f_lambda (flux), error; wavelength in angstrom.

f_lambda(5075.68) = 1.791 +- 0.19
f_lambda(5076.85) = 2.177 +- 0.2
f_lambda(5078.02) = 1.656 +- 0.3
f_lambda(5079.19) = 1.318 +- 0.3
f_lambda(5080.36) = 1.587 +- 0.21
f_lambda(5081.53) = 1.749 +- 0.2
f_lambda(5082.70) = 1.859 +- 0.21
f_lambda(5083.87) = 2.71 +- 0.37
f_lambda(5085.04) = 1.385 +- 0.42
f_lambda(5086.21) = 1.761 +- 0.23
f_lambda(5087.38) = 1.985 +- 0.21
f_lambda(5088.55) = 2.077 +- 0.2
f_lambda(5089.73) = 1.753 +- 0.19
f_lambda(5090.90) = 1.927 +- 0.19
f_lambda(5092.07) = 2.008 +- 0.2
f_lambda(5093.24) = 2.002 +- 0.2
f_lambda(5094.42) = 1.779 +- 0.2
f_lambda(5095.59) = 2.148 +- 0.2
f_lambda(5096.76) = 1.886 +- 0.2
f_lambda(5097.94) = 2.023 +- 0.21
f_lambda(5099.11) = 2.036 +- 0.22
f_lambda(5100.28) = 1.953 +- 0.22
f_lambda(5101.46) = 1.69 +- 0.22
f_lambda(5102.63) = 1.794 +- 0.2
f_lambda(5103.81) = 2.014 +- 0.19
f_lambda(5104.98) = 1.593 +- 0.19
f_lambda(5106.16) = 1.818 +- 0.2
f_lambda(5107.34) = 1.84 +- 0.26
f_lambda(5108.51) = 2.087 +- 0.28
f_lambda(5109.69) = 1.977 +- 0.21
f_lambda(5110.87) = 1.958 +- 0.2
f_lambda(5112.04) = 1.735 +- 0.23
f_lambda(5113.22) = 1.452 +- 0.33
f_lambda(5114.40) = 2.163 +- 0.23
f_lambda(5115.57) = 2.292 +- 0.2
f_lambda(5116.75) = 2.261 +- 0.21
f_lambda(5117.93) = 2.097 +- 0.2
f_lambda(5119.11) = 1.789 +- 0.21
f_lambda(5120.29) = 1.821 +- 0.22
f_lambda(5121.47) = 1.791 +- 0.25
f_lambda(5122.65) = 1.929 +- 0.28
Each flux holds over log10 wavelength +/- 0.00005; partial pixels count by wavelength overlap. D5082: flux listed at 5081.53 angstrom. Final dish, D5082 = 1.749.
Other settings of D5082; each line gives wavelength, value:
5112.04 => 1.735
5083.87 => 2.71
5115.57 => 2.292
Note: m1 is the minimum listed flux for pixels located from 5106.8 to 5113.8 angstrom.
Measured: 1.452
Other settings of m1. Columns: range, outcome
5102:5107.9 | 1.593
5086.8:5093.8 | 1.753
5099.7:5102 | 1.69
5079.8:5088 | 1.385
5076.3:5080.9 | 1.318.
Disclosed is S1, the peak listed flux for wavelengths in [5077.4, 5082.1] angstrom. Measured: 1.749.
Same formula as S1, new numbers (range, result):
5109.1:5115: 2.163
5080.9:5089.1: 2.71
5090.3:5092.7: 2.008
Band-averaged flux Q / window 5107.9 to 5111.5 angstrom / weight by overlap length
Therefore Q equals 2.01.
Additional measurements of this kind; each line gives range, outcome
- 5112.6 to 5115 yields 1.81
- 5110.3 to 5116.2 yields 1.92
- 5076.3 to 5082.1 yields 1.69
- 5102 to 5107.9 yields 1.81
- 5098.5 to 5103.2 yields 1.87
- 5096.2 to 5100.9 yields 1.97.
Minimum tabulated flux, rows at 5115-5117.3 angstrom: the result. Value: 2.261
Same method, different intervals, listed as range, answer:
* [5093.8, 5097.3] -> 1.779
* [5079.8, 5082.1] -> 1.587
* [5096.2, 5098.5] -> 1.886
